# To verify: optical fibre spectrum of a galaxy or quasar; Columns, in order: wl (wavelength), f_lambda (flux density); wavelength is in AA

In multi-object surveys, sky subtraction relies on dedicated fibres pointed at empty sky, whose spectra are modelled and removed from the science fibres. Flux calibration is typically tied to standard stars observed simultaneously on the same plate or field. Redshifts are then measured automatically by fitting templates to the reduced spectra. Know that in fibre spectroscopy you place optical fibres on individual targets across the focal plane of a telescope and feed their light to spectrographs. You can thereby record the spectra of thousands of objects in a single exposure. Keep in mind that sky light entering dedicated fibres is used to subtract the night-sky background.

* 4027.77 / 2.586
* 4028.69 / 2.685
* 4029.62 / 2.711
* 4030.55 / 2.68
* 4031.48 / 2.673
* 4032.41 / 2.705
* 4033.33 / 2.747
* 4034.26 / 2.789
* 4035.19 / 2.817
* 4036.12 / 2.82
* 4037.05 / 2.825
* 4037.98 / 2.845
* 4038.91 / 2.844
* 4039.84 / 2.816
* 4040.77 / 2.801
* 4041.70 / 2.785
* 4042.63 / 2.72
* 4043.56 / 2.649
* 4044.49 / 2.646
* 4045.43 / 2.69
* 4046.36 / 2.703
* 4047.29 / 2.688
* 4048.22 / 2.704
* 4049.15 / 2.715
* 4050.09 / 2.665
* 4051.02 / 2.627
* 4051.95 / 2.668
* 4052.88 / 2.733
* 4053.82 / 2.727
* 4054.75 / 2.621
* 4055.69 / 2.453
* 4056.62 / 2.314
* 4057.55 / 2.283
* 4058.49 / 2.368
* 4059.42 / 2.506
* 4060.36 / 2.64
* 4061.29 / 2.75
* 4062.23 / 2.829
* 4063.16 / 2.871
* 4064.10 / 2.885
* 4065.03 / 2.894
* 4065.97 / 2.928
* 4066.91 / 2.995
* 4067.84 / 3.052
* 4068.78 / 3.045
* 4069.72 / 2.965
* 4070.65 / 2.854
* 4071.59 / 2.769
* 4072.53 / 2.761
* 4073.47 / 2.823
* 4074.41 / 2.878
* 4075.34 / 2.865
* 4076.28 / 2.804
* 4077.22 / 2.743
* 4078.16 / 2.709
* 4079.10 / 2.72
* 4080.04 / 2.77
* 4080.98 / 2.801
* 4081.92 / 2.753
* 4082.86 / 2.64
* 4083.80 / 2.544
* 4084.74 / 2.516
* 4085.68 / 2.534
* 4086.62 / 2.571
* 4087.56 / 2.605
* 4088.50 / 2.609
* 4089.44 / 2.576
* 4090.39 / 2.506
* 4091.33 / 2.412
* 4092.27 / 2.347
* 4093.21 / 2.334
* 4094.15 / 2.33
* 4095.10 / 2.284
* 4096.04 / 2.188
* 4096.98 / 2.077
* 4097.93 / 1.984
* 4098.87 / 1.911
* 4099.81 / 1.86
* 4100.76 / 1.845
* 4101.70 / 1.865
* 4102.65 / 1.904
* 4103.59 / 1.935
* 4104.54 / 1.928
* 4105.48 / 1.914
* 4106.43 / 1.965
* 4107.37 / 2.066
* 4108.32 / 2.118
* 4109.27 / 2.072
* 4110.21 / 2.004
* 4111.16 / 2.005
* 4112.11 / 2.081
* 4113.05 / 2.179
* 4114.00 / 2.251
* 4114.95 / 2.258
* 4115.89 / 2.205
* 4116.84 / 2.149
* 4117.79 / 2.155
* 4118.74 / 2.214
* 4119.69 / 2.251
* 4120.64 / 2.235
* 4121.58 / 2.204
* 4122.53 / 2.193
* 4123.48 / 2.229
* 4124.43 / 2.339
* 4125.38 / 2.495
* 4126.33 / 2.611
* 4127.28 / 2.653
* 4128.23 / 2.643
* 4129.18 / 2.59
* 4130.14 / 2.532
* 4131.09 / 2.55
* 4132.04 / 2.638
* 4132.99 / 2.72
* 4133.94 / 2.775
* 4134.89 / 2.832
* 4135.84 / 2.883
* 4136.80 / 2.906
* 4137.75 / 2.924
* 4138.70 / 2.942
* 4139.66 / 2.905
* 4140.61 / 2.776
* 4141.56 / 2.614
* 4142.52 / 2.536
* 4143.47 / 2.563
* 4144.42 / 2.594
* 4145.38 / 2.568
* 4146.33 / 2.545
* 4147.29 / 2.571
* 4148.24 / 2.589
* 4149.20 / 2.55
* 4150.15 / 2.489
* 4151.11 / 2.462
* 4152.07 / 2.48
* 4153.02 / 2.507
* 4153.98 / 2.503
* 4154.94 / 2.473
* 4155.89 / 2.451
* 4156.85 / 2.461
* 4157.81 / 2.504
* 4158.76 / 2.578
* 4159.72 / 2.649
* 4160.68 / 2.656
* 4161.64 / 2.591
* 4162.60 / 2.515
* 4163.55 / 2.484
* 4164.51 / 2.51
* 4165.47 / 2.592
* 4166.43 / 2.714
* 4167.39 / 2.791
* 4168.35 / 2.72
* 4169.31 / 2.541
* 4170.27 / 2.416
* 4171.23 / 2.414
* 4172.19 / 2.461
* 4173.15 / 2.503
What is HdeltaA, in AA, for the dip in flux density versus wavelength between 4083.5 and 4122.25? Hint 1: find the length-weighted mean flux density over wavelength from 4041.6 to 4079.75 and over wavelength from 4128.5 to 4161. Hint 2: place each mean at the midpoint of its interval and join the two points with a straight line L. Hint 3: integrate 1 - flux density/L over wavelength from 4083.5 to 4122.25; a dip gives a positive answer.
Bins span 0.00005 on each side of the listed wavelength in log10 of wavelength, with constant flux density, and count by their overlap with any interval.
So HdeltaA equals 7.04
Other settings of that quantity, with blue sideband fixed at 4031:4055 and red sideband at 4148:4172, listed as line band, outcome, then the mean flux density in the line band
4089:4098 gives 1.1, 2.32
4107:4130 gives 3.1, 2.26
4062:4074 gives -0.9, 2.9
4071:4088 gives -0.2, 2.71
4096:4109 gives 3.3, 1.96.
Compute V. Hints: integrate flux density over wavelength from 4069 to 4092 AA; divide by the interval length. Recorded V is 2.7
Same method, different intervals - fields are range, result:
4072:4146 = 2.43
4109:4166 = 2.49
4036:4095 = 2.69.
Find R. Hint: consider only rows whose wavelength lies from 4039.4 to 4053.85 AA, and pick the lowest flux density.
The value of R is 2.627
